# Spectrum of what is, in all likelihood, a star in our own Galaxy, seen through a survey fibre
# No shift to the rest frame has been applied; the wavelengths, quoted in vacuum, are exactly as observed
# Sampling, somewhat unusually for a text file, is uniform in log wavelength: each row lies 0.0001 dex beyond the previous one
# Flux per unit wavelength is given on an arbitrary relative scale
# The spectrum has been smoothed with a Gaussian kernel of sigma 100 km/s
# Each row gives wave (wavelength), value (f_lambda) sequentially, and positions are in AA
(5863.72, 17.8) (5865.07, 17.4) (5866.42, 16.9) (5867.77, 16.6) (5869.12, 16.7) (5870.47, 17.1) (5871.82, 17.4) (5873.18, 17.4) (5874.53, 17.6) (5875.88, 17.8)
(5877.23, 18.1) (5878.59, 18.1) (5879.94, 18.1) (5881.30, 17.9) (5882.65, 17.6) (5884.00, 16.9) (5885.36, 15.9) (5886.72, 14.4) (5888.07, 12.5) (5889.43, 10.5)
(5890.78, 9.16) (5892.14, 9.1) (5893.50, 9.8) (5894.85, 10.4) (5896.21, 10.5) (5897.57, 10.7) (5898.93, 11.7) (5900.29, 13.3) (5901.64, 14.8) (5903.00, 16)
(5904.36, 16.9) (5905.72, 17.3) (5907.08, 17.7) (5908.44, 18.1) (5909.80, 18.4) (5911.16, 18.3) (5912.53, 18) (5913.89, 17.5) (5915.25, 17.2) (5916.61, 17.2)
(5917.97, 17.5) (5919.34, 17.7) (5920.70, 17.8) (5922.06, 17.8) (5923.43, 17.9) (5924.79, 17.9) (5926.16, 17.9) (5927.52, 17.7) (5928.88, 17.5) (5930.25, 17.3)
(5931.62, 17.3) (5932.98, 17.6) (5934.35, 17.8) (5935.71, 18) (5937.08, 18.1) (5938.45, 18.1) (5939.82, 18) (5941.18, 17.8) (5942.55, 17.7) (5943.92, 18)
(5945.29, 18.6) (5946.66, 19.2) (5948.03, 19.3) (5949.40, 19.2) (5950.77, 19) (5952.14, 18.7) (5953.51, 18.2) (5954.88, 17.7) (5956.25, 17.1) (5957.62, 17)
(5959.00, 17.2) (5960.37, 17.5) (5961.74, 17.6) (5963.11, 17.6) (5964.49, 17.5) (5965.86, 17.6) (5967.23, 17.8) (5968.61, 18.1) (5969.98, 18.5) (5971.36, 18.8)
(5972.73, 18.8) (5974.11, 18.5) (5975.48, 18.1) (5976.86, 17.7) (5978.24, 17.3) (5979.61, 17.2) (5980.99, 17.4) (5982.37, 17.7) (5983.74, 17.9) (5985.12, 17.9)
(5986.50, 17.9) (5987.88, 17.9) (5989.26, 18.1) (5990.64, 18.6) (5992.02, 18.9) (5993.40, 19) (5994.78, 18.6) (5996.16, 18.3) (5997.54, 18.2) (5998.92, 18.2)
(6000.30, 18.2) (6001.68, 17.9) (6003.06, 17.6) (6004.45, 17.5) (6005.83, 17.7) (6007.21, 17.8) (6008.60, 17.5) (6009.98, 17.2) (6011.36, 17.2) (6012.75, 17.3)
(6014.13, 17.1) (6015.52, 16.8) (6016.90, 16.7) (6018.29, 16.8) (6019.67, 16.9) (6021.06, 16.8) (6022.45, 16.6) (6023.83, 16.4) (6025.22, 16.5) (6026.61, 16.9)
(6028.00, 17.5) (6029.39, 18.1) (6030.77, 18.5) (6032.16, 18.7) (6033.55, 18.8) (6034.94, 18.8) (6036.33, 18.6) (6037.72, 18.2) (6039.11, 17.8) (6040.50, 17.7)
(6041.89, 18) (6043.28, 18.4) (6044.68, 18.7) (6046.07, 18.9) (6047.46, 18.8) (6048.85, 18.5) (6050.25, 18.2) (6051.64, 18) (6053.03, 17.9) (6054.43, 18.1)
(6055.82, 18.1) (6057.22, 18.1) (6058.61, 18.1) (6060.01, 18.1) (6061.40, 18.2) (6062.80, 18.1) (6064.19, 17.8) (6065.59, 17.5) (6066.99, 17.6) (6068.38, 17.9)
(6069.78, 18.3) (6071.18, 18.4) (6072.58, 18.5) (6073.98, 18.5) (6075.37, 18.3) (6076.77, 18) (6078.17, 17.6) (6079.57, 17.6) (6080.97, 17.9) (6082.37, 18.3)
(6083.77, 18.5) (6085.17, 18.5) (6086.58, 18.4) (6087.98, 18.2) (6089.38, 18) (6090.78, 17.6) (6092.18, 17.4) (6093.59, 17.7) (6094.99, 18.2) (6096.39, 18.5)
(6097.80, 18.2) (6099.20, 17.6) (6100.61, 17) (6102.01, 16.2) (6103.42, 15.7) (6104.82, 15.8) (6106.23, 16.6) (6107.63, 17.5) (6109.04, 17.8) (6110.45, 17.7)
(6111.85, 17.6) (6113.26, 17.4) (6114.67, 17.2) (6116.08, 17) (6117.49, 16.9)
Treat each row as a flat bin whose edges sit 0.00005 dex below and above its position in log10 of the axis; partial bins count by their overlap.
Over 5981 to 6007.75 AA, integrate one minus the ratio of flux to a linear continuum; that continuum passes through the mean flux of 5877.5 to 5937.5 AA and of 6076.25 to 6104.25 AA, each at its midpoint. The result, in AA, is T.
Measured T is -2.08 AA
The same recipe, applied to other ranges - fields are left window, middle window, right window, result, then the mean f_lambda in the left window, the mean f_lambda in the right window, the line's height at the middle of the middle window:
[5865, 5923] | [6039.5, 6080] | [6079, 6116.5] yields -2.1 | 15.8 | 17.6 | 17.2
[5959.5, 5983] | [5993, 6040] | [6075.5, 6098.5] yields 0.7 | 17.9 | 18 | 17.9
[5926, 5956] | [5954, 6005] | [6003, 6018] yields -0.8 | 18.1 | 17.3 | 17.7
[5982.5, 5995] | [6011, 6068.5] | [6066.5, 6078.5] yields 1.3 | 18.3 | 18.2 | 18.2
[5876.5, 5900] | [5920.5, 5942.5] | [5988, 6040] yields -4.0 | 13.6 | 17.7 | 15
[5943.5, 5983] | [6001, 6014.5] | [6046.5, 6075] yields 0.4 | 18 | 18.1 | 18.1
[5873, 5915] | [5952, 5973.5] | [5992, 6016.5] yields -1.3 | 15.2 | 17.8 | 16.8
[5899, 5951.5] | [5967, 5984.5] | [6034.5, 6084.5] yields -0.2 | 17.6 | 18.2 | 17.8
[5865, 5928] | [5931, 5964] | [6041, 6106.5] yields -3.0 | 15.9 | 17.9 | 16.5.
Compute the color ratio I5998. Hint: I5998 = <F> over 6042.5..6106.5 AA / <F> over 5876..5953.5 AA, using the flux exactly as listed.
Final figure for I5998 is 1.1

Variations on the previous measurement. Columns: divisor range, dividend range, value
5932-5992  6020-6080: 1.00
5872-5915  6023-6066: 1.19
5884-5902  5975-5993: 1.51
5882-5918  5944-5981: 1.23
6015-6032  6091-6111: 1.01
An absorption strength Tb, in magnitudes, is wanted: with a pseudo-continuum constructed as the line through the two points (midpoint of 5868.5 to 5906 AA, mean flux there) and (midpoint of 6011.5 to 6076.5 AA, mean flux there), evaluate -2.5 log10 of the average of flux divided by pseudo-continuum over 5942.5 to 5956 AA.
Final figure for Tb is -0.162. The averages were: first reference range 14.7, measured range 18.6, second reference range 17.9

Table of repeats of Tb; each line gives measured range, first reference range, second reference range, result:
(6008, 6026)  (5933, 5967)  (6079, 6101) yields 0.07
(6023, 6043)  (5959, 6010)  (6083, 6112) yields -0.01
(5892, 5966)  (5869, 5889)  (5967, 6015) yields 0.03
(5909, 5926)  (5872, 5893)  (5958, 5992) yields -0.09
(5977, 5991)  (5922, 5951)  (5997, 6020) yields -0.01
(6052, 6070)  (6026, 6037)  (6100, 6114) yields -0.01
